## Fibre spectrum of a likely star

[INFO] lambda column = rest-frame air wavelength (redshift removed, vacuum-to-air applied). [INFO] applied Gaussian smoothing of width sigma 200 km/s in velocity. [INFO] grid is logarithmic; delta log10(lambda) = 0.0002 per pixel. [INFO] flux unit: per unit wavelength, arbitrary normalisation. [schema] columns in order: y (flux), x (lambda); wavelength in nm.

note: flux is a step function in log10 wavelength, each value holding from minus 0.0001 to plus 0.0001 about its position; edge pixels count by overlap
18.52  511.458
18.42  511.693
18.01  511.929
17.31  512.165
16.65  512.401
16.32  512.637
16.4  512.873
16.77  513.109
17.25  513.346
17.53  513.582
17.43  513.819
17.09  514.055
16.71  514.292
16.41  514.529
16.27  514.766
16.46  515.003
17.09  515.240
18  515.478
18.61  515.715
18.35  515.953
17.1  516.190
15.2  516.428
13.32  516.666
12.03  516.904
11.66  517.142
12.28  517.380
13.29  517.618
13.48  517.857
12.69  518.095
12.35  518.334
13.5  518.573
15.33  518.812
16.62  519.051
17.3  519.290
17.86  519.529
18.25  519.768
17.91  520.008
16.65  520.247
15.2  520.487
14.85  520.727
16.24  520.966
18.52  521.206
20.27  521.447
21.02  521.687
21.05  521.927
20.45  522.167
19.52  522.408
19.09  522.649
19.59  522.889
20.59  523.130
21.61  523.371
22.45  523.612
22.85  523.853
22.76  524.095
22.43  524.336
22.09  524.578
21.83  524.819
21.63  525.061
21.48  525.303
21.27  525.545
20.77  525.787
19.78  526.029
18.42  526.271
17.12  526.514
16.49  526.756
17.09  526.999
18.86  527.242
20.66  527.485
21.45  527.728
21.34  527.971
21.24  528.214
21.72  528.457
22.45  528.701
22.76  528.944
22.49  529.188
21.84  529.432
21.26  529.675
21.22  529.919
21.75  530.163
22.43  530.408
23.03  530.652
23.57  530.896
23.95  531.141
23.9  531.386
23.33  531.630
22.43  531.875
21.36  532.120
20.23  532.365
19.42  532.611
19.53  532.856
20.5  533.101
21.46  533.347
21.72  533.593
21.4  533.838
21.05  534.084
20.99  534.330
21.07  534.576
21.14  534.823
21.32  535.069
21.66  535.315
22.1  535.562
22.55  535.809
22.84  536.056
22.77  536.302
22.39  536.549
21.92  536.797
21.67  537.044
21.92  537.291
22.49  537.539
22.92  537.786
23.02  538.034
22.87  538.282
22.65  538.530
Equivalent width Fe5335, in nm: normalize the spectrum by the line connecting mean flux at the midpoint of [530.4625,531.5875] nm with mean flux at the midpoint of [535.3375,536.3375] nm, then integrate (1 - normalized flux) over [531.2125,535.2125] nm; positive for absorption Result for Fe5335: 0.30 nm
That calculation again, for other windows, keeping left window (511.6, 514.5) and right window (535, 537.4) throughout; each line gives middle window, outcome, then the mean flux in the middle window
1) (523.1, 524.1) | -0.139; 22.1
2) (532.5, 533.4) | 0.054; 20.2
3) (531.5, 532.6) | -0.019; 21.6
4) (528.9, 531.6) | -0.225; 22.6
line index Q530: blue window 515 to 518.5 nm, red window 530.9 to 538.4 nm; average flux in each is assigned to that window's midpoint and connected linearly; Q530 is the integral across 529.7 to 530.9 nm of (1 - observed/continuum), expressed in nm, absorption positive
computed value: -0.12 nm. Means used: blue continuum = 14.7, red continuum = 21.9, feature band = 22.2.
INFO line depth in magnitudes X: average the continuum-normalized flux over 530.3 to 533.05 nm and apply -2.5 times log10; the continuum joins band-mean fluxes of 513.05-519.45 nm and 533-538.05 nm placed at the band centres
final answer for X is -0.08 mag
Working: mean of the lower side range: 15.6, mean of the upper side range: 21.8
